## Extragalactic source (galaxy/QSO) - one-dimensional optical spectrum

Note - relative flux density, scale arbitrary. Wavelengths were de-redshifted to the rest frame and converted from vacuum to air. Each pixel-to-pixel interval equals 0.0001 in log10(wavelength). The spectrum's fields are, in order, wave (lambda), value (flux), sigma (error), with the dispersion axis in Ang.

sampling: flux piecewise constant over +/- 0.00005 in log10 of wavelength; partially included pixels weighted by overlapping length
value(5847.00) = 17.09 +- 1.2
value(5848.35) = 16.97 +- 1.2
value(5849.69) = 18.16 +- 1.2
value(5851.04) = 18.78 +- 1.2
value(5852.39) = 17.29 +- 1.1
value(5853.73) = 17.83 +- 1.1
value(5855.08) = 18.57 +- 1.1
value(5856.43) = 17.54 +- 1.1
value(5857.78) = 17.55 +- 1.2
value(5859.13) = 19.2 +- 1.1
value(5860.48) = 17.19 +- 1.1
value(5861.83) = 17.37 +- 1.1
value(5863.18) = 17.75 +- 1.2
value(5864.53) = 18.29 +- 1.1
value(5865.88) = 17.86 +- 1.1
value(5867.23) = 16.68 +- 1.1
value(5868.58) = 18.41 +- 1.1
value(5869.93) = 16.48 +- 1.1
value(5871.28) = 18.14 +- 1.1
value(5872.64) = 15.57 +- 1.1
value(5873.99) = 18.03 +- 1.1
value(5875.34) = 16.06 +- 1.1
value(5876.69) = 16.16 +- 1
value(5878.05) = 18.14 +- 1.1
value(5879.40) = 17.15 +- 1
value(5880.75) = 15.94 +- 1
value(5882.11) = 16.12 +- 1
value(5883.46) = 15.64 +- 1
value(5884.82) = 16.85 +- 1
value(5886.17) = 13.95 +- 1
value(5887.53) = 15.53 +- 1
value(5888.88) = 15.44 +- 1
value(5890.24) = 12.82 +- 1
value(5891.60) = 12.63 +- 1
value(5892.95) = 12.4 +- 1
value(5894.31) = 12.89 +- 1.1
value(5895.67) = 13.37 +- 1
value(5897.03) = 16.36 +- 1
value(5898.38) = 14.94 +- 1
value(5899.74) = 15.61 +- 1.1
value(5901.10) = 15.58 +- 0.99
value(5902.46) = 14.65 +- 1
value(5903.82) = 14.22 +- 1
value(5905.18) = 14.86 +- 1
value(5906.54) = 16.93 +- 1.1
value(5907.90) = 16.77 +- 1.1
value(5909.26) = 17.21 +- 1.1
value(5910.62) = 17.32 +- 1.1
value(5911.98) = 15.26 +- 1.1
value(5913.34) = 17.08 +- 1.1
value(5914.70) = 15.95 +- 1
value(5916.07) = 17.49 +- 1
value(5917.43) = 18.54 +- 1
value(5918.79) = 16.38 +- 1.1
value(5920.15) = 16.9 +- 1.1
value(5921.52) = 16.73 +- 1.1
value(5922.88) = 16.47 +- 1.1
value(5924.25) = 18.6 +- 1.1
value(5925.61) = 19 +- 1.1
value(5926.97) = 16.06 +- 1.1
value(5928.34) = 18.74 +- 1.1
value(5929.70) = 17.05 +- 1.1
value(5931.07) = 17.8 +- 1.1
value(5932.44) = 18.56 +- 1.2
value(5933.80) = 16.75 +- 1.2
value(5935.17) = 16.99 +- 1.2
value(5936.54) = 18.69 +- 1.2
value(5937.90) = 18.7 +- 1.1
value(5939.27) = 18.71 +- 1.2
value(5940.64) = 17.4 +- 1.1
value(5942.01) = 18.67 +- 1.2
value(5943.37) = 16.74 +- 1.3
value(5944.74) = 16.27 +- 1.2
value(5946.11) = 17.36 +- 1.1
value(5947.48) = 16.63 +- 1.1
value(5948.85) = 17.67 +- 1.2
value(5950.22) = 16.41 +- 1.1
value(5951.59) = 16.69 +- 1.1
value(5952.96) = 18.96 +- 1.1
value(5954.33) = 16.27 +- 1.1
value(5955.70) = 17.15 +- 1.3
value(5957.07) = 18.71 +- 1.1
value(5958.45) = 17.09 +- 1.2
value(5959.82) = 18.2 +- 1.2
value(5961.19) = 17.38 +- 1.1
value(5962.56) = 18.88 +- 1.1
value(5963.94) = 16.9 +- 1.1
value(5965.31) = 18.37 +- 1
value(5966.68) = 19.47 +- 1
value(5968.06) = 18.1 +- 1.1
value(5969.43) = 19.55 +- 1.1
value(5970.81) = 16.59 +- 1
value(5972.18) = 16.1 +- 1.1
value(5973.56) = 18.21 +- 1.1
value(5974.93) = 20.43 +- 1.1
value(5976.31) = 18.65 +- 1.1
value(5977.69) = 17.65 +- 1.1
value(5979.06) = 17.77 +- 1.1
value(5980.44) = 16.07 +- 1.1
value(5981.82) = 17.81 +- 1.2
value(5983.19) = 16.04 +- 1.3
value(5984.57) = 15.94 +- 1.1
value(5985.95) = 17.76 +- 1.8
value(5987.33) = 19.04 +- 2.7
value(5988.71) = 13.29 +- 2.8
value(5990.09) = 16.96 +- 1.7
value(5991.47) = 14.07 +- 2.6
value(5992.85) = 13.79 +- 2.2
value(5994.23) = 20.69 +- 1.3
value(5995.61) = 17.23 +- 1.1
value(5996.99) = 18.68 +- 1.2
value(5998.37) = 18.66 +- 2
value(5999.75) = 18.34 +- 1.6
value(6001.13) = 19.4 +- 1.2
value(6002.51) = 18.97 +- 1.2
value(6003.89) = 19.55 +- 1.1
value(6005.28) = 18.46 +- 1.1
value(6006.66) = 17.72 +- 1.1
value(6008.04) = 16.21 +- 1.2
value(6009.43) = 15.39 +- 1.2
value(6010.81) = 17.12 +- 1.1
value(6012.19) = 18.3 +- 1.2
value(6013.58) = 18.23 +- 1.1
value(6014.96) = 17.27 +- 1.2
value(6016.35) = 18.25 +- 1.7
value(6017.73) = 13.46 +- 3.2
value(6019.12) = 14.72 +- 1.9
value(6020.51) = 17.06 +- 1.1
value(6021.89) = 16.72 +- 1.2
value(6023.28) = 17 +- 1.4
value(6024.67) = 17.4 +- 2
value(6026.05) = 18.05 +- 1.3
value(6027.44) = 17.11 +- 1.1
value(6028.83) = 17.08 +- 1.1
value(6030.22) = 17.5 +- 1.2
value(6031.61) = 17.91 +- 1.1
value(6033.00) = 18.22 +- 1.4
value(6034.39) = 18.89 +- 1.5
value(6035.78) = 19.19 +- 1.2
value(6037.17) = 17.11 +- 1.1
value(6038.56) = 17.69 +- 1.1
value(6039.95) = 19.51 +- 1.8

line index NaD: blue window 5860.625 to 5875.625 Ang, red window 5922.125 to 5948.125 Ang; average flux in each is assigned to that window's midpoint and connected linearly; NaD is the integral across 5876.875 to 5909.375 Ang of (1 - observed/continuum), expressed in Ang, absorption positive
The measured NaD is 4.16 Ang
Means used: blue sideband 17.4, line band 15.2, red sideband 17.6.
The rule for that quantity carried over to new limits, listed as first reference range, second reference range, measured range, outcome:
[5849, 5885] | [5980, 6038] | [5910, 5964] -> -0.3 Ang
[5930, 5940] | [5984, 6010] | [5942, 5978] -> 0.0 Ang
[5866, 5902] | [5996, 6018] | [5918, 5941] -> -1.6 Ang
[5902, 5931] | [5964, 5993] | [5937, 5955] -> -0.4 Ang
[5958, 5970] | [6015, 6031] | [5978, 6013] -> 0.2 Ang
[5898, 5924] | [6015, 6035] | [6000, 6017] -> -0.9 Ang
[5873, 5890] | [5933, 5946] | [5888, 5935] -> 2.3 Ang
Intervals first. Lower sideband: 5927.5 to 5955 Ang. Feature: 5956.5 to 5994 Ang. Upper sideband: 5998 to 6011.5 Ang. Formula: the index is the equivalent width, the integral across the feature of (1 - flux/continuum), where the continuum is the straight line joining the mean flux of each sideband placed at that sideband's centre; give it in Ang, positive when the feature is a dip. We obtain 0.8 Ang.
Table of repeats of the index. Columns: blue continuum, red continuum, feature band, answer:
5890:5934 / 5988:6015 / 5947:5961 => -0.5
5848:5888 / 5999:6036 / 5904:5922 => 0.7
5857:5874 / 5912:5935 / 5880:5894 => 2.2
